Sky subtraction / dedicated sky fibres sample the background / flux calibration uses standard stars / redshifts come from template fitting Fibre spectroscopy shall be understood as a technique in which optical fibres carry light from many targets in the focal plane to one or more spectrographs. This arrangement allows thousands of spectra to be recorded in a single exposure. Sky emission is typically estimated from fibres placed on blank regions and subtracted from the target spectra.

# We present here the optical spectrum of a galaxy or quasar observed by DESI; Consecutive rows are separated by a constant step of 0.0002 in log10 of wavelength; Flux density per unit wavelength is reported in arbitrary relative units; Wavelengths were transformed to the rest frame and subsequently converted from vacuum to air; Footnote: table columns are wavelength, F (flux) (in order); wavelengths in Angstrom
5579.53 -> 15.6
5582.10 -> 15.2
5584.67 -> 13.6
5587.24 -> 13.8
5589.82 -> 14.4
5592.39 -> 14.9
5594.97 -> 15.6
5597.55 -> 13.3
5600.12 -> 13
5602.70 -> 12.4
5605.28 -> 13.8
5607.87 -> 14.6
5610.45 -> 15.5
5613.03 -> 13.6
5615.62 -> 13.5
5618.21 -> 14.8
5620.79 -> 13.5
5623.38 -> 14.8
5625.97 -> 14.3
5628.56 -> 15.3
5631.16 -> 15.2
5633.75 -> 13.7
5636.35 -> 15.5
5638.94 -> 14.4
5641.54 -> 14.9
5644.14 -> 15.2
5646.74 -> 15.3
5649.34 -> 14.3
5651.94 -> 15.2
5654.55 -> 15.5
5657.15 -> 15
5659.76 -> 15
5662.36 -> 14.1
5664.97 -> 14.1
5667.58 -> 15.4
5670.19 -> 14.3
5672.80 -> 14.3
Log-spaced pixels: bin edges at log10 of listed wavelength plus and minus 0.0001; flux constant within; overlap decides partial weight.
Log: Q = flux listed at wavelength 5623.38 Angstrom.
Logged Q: 14.8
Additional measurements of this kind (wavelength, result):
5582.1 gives 15.2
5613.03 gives 13.6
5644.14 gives 15.2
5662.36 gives 14.1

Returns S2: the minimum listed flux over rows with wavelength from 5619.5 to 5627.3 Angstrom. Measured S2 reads 13.5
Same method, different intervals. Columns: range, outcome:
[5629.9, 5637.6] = 13.7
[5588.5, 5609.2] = 12.4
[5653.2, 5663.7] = 14.1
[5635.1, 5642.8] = 14.4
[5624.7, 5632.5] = 14.3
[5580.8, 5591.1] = 13.6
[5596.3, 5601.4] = 13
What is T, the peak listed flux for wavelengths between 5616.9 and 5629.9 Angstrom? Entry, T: 15.3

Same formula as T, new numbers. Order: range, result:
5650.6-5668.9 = 15.5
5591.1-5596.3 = 15.6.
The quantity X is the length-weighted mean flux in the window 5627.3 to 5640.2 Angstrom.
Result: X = 14.8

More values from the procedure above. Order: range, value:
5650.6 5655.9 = 15.3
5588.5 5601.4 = 14.2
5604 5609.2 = 14.2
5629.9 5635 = 14.5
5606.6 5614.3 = 14.6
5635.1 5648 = 15.1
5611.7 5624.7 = 14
